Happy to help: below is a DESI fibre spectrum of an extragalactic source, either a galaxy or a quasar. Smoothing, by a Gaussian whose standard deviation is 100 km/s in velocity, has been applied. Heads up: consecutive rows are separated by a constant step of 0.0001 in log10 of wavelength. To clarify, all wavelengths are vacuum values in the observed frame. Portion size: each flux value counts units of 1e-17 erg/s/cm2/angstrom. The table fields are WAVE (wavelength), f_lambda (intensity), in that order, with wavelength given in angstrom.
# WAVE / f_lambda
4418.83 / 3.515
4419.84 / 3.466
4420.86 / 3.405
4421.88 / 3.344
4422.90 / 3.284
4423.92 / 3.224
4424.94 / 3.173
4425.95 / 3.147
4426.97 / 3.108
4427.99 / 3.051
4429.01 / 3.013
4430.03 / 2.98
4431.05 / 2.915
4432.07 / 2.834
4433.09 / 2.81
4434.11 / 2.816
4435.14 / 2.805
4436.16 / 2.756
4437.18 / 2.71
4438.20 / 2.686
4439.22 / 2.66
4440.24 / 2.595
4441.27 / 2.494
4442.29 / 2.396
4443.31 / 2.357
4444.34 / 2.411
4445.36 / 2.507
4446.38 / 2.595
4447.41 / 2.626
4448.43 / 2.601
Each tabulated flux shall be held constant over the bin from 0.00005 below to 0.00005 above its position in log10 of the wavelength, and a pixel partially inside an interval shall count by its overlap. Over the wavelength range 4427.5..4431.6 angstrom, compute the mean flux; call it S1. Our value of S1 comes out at 2.99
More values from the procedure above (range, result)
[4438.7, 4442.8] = 2.54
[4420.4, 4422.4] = 3.37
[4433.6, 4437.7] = 2.77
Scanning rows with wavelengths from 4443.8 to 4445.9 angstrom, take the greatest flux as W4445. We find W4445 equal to 2.507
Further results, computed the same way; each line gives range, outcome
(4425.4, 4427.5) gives 3.147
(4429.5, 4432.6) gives 2.98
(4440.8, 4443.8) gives 2.494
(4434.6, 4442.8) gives 2.805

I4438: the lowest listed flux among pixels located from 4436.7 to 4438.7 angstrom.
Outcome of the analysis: 2.686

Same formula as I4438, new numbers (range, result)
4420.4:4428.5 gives 3.051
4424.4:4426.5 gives 3.147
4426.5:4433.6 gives 2.81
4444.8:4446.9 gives 2.507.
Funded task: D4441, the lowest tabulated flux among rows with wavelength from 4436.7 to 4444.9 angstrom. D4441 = 2.357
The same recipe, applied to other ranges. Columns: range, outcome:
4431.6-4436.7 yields 2.756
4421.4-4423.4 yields 3.284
